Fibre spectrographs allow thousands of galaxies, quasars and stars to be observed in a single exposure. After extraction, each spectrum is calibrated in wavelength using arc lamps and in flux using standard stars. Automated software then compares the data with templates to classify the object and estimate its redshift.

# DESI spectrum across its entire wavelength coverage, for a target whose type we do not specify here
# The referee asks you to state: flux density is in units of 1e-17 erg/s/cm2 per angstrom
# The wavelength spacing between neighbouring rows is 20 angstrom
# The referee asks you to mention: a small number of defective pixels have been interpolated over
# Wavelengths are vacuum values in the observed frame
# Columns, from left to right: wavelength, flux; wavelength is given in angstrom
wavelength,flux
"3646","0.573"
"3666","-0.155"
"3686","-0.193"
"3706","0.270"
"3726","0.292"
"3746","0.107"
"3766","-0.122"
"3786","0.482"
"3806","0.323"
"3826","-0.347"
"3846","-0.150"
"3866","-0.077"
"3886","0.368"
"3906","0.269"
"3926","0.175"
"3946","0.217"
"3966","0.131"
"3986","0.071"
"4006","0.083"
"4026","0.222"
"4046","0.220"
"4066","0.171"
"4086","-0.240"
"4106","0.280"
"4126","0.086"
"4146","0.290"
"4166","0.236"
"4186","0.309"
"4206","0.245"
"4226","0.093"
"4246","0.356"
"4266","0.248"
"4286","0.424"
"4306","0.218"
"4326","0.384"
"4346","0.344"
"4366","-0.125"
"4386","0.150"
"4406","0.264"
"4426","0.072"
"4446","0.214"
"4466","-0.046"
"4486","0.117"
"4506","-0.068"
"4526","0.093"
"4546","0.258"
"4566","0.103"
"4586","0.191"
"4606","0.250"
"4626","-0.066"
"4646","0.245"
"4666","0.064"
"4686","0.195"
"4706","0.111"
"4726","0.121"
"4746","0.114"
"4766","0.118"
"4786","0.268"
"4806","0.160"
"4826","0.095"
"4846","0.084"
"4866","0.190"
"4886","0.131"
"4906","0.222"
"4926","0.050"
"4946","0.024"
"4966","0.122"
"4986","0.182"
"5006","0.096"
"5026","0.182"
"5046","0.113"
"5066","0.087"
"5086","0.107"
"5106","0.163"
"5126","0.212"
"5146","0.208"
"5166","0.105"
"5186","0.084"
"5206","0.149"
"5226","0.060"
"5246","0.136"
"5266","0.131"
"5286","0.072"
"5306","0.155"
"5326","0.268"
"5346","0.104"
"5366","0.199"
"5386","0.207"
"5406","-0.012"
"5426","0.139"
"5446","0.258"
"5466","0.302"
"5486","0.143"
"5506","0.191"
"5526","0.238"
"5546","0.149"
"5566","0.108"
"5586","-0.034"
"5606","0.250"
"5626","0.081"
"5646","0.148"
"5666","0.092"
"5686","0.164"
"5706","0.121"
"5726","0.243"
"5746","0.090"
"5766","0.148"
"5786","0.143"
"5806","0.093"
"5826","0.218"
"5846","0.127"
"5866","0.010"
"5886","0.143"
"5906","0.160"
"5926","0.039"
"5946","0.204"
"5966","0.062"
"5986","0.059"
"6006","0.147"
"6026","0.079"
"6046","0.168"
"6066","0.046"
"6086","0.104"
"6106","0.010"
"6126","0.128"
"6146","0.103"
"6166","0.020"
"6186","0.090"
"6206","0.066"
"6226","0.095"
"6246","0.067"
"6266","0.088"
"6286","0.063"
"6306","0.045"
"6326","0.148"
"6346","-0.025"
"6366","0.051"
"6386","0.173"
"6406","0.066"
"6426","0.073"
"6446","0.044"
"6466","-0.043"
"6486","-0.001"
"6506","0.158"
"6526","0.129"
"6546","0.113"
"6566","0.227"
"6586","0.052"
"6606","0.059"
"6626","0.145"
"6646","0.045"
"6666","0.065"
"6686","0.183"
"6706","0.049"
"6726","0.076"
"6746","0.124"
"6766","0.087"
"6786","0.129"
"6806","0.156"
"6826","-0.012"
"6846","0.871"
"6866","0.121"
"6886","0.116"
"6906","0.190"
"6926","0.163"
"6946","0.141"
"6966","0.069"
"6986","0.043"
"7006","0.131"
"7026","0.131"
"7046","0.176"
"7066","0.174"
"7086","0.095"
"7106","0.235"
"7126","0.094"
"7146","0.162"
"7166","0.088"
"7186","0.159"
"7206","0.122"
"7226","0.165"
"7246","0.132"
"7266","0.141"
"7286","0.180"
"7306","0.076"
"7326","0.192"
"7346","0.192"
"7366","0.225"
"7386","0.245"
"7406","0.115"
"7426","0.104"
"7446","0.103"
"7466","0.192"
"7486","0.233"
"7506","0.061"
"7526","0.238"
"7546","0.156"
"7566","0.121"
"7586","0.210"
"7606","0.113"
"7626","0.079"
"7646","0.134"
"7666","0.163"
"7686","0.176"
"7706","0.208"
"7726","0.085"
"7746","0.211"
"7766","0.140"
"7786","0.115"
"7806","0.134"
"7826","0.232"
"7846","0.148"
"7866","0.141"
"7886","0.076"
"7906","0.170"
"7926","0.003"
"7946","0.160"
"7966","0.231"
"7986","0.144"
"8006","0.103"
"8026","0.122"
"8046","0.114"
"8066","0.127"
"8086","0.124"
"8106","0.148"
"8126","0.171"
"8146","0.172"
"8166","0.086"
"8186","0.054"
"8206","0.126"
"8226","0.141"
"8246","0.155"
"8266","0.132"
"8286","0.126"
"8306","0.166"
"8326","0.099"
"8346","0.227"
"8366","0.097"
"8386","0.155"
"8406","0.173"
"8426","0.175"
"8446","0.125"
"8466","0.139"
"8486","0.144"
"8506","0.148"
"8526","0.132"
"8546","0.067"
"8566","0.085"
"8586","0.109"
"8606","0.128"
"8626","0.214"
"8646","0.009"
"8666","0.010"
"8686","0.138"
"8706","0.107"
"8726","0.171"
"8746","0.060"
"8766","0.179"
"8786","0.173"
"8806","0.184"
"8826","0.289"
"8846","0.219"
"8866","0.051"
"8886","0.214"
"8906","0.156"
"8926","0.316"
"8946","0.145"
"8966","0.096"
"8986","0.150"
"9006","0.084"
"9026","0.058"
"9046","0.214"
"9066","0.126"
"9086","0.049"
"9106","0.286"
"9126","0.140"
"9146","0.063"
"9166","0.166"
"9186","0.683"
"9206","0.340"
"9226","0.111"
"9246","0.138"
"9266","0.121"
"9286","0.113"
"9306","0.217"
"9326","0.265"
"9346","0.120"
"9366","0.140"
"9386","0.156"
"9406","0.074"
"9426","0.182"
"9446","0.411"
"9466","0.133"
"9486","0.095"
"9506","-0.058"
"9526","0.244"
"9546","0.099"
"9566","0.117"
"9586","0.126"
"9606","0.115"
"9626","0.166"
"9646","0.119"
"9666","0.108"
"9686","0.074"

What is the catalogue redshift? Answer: 0.84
